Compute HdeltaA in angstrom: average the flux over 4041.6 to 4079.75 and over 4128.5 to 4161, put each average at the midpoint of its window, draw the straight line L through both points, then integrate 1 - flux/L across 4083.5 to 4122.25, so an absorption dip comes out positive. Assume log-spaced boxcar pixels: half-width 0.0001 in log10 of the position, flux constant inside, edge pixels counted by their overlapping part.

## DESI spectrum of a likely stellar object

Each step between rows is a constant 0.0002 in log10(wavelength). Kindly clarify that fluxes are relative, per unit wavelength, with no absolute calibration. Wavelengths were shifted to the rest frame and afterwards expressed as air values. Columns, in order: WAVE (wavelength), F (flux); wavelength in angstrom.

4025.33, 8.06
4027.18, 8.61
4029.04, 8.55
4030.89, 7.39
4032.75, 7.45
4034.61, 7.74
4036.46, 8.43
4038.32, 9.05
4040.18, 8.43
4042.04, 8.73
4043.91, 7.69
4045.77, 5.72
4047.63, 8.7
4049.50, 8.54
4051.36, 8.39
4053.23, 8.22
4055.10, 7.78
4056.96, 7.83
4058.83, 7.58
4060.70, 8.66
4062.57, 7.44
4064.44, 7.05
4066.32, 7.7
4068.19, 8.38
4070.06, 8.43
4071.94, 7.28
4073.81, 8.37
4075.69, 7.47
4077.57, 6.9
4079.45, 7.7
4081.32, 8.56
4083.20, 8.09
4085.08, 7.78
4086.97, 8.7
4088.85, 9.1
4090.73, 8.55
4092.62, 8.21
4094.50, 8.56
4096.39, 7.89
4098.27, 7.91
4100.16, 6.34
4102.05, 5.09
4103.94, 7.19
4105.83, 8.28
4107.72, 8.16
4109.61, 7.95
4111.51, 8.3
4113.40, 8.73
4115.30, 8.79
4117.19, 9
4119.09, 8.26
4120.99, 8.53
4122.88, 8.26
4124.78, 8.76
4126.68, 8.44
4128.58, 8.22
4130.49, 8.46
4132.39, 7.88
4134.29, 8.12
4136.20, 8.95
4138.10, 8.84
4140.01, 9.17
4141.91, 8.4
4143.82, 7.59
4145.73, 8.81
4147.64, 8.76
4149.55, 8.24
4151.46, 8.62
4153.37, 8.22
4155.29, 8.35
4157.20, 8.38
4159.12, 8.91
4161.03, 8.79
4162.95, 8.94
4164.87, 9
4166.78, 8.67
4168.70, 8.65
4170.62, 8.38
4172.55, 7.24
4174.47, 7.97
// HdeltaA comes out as 0.4 angstrom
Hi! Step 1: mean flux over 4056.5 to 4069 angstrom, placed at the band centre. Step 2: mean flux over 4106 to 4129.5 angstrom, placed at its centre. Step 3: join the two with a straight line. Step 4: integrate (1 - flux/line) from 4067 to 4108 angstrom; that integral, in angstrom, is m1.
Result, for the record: 1.2 angstrom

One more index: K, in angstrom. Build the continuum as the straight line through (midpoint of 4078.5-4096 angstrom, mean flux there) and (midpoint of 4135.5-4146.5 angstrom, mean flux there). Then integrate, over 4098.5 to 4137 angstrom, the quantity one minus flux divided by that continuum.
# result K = 1.9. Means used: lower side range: 8.35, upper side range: 8.62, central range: 8.08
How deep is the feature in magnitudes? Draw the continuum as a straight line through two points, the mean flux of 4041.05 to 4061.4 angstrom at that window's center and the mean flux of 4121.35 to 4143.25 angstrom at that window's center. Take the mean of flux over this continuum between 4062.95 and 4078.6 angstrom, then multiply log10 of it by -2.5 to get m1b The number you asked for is 0.06 mag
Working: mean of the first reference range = 7.98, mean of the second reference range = 8.49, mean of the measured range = 7.68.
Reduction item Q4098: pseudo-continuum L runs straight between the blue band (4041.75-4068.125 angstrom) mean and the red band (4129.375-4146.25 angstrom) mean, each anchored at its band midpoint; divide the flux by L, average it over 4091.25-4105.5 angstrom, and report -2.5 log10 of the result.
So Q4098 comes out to 0.11 mag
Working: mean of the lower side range 7.85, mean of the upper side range 8.46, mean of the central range 7.39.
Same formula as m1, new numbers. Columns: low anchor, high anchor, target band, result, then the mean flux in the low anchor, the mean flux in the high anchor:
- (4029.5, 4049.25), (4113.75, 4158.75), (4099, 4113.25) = 1.6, 7.97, 8.49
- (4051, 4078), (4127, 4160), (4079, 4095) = -0.7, 7.84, 8.46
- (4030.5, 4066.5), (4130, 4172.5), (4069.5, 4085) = 0.5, 7.94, 8.52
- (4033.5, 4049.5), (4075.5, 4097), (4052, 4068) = 0.6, 8.08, 8.15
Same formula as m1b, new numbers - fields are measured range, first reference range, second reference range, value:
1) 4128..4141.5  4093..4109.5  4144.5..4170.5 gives -0.05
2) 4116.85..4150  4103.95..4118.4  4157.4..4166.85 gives 0.01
